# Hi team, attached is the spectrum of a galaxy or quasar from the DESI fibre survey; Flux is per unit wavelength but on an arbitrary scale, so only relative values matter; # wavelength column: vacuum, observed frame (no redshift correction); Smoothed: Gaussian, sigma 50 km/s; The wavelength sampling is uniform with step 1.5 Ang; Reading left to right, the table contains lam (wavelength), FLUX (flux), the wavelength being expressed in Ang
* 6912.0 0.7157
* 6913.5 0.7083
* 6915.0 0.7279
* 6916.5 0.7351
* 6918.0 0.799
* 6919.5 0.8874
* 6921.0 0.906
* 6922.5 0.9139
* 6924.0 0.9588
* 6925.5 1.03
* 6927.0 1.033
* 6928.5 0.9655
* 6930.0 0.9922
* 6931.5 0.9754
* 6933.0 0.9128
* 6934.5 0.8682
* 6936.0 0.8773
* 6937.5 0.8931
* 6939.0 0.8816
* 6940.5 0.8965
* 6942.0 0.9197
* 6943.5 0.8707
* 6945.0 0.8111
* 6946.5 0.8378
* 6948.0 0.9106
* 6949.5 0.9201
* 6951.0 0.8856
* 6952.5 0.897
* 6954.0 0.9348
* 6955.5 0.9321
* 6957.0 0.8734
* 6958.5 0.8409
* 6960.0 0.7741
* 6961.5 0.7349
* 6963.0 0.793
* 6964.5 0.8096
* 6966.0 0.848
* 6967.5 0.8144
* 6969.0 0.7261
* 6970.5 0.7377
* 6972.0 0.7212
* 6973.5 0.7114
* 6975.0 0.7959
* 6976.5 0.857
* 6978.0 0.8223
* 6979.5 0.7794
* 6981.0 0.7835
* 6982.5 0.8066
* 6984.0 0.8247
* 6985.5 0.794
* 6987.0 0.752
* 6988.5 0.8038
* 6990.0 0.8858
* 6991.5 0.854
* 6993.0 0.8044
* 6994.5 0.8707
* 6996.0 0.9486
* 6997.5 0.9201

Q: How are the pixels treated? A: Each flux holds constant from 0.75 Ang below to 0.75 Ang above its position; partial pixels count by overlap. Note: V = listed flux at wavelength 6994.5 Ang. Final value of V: 0.8707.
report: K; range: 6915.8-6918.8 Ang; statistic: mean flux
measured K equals 0.77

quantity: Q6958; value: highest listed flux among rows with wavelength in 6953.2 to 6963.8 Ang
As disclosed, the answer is 0.9348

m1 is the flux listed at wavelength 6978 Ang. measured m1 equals 0.8223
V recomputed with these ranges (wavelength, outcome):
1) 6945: 0.8111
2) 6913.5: 0.7083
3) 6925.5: 1.03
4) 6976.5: 0.857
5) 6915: 0.7279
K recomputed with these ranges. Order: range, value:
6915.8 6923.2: 0.849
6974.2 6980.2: 0.813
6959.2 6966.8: 0.792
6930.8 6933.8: 0.942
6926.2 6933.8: 0.975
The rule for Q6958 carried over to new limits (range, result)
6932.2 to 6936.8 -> 0.9128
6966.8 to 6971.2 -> 0.8144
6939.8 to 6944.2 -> 0.9197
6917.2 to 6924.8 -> 0.9588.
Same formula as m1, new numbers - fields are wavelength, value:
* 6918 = 0.799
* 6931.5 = 0.9754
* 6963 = 0.793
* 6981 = 0.7835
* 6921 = 0.906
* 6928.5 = 0.9655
